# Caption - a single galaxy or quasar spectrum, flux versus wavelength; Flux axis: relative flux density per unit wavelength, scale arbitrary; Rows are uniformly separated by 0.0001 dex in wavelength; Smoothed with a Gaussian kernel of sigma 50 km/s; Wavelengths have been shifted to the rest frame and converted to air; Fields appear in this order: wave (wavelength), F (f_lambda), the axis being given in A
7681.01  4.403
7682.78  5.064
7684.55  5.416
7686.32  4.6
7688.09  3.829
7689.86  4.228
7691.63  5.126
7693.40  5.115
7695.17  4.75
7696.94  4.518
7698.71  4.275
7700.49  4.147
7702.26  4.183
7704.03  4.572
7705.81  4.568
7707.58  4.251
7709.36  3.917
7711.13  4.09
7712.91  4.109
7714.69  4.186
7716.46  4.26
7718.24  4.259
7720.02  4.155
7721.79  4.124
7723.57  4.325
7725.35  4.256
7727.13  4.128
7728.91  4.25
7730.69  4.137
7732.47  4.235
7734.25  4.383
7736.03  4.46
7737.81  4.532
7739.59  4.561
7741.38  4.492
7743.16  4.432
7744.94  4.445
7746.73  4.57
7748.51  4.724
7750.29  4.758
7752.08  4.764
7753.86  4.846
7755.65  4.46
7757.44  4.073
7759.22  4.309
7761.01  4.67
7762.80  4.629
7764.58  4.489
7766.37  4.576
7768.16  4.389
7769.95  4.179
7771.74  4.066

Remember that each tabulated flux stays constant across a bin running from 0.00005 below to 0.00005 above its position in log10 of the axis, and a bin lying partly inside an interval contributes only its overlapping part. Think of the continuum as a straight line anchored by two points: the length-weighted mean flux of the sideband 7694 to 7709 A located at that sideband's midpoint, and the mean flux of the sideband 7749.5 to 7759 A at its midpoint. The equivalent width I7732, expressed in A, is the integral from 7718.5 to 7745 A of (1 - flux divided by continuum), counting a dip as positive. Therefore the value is 1.0 A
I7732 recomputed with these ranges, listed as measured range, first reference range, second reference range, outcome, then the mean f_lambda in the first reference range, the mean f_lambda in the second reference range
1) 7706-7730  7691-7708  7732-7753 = 1.9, 4.55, 4.54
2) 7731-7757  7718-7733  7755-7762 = -1.4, 4.2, 4.38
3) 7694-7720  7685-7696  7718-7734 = 0.9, 4.64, 4.21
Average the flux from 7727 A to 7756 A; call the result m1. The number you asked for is 4.49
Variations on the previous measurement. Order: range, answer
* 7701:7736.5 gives 4.24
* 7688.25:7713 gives 4.41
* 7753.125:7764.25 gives 4.49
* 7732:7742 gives 4.45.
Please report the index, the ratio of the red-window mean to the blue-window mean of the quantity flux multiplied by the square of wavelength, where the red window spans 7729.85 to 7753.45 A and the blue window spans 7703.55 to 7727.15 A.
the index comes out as 1.07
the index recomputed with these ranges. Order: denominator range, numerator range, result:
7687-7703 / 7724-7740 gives 0.98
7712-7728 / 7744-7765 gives 1.10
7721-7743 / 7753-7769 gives 1.05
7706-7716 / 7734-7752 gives 1.11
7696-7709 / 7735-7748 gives 1.05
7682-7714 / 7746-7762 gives 1.04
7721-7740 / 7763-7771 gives 1.04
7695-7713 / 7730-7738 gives 1.02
